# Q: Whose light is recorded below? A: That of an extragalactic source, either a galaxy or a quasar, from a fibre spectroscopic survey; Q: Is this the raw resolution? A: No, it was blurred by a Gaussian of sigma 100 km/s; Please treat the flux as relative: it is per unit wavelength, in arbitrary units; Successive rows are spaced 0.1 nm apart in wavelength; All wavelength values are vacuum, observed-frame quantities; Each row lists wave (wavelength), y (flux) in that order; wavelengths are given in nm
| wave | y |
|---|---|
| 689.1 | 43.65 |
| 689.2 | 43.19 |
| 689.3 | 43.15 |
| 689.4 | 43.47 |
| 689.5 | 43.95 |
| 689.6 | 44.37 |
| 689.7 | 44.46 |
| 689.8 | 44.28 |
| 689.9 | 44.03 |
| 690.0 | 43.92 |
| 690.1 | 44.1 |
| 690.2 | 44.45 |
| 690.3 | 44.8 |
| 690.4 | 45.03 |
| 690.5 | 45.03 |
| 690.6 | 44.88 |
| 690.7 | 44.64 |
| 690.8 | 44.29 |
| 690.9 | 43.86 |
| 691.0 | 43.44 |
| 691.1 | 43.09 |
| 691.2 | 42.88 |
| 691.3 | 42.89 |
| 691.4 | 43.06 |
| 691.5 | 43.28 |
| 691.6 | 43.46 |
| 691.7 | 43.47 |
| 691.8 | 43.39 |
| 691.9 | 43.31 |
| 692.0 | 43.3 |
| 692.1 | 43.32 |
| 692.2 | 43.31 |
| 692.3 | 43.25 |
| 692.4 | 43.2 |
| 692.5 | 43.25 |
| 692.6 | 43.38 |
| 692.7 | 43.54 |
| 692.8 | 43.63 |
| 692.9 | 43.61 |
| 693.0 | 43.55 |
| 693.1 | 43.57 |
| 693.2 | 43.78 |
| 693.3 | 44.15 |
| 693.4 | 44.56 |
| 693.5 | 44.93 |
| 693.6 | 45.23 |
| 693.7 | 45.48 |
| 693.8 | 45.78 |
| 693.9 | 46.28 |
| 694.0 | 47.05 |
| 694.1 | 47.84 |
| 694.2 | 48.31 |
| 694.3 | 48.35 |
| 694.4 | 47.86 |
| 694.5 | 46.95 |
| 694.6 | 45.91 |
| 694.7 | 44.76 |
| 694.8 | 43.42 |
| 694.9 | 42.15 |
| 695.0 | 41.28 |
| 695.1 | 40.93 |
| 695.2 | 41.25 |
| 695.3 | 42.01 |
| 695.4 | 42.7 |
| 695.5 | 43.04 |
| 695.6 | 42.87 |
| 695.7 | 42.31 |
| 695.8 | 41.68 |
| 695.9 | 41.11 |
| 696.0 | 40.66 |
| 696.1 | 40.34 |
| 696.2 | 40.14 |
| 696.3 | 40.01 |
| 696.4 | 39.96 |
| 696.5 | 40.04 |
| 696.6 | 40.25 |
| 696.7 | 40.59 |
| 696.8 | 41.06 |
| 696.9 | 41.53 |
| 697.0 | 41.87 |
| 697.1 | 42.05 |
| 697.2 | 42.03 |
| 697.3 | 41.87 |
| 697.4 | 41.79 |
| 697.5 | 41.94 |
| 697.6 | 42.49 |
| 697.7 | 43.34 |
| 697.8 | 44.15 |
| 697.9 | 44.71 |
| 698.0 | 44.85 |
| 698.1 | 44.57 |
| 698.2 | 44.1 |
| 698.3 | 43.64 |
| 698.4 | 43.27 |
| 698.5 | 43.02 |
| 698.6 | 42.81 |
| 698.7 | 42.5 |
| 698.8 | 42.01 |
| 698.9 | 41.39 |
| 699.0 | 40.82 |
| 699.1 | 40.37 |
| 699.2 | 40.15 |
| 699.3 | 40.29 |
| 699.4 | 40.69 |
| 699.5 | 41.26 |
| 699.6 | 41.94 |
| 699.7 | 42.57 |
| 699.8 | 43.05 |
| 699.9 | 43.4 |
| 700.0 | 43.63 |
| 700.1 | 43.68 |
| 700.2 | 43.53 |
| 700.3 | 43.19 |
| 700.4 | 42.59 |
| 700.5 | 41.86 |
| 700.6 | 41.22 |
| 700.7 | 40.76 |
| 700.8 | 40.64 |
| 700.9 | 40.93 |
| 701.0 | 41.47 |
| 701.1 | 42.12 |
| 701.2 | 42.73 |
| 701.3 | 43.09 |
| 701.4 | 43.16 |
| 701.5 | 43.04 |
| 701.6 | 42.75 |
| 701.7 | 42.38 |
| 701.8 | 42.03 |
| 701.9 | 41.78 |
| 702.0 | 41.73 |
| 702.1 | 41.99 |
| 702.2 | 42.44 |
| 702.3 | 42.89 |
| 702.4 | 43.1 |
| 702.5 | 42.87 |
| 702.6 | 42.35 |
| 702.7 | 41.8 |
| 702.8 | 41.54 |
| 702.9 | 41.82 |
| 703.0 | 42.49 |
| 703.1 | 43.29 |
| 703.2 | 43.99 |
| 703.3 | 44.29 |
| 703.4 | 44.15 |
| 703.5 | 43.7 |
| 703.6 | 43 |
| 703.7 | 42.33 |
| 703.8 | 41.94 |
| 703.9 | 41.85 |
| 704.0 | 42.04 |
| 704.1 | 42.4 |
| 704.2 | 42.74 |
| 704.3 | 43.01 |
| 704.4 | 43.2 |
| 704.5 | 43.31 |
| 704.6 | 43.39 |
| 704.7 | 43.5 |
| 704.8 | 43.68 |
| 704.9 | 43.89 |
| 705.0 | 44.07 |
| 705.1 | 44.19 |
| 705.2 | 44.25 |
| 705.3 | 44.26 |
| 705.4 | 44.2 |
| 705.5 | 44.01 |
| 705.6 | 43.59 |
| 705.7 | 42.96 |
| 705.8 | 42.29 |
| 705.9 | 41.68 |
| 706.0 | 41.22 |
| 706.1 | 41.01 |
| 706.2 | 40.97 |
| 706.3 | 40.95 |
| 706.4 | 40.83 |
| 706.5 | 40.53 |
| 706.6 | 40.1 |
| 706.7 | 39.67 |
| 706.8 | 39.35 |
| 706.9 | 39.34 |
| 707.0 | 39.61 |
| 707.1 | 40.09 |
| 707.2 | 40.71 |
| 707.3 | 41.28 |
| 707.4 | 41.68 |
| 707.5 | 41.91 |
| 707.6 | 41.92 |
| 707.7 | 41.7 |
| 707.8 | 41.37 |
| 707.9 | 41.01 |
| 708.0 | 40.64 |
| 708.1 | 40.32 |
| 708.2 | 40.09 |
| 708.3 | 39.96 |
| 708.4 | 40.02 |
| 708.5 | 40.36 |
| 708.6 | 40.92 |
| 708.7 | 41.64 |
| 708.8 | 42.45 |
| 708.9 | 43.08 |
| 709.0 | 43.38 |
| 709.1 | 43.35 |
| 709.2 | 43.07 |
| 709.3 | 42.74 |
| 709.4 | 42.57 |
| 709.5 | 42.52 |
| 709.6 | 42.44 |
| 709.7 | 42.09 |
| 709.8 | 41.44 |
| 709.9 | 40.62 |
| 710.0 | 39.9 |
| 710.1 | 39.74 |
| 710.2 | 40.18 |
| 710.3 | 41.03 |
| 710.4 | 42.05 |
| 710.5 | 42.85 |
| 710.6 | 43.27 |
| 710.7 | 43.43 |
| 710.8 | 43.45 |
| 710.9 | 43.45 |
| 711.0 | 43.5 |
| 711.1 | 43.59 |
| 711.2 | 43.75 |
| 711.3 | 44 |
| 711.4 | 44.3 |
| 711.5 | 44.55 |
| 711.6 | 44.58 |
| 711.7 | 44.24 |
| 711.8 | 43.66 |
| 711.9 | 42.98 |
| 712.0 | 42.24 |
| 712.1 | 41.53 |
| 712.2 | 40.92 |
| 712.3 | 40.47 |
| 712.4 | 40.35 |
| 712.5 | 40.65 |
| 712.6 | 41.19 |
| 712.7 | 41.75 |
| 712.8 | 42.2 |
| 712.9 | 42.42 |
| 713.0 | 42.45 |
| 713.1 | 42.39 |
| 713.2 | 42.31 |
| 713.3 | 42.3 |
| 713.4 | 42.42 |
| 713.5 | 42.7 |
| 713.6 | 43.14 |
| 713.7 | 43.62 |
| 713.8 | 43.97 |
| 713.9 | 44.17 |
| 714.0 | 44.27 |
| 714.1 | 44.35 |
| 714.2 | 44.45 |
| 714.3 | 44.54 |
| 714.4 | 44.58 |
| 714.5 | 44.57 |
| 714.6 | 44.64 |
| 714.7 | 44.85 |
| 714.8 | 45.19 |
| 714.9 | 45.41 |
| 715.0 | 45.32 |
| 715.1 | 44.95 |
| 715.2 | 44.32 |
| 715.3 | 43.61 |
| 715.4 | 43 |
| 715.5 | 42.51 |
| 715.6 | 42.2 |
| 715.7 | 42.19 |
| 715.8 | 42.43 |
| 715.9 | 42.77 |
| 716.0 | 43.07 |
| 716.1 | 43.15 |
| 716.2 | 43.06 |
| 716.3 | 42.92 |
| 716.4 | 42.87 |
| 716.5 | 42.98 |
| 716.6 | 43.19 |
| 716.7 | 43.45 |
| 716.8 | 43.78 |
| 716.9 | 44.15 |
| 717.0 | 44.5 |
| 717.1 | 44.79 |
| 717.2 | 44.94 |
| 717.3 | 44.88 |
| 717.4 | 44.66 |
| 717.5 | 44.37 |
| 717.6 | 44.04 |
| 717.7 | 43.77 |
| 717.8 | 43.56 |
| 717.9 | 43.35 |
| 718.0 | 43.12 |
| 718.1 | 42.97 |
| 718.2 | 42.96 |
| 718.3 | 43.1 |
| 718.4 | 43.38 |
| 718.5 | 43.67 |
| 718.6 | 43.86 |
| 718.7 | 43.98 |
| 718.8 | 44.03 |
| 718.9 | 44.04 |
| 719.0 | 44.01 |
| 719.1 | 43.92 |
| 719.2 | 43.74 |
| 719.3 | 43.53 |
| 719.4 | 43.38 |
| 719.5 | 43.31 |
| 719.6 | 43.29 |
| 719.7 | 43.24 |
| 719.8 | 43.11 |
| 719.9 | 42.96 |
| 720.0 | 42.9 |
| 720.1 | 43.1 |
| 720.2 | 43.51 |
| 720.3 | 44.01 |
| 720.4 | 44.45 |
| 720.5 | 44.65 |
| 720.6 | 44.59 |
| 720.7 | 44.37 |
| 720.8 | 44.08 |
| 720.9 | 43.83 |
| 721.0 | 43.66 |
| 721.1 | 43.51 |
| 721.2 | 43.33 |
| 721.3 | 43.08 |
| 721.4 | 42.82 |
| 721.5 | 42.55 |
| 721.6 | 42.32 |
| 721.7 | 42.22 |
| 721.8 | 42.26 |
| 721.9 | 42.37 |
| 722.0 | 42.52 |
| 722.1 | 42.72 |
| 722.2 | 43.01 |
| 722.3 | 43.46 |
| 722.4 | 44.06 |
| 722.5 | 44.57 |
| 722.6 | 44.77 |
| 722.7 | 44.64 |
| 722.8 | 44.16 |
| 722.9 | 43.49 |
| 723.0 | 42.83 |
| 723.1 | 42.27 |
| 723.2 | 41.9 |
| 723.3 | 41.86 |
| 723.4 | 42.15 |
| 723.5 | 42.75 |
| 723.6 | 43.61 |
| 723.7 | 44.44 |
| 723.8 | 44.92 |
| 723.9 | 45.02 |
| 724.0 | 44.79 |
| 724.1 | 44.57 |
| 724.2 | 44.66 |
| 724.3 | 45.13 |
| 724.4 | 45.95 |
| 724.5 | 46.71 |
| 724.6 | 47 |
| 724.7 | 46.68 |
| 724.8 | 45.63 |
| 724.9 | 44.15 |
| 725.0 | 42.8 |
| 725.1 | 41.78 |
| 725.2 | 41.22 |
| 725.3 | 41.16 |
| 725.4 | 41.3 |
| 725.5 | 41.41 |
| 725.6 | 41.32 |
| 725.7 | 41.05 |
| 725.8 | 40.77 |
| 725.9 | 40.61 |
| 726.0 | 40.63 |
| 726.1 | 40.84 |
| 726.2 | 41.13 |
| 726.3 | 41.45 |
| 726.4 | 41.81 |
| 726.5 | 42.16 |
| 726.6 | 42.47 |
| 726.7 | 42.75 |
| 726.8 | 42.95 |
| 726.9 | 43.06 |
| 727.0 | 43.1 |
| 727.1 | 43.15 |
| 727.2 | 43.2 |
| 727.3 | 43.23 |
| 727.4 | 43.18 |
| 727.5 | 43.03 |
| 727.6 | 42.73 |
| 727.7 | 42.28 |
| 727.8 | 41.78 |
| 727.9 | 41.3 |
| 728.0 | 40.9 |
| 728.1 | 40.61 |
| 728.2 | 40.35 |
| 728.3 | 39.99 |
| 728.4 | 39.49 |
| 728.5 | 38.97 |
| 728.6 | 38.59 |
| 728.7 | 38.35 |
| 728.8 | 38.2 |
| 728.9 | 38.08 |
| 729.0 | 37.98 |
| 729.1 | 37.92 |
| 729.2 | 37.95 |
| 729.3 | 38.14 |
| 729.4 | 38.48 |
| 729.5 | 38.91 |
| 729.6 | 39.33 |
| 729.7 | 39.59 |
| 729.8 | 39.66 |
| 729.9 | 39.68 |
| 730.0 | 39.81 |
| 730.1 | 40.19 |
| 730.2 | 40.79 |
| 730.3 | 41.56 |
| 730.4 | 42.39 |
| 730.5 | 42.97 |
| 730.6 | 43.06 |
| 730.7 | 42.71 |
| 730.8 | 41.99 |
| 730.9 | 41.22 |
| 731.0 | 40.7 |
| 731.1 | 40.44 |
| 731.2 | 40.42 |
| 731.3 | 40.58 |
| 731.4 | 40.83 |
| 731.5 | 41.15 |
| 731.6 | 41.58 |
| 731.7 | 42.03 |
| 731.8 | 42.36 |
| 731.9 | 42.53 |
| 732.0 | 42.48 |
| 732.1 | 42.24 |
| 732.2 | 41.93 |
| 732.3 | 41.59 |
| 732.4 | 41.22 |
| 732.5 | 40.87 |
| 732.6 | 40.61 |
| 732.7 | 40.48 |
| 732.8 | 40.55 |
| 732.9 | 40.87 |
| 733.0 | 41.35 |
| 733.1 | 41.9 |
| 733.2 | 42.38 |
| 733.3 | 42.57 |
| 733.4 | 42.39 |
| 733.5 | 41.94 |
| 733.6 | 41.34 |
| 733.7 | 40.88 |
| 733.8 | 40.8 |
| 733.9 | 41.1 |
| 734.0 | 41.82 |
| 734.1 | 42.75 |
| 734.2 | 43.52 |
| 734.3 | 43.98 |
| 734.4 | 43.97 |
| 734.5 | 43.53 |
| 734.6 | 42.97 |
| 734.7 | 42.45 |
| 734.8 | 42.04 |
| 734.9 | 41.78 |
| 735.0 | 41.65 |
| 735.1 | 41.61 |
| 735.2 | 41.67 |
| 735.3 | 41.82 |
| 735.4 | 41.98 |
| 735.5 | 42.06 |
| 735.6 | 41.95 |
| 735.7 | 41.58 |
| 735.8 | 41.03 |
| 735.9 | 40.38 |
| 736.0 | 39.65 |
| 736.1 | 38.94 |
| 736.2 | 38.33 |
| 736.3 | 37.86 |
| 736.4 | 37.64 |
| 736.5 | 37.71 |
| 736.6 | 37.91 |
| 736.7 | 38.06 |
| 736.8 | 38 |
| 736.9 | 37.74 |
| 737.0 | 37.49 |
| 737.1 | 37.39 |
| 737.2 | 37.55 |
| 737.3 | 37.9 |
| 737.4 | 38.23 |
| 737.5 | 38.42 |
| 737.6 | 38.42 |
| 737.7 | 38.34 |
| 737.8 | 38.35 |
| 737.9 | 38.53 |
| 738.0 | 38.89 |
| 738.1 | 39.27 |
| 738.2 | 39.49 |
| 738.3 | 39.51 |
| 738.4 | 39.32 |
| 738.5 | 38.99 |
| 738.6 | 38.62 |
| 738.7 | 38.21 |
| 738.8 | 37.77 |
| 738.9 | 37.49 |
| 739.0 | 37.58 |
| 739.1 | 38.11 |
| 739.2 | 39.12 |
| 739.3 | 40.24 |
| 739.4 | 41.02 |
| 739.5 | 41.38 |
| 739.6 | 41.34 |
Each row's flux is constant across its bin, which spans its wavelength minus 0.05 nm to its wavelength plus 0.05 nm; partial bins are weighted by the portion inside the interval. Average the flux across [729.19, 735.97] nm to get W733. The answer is 41.4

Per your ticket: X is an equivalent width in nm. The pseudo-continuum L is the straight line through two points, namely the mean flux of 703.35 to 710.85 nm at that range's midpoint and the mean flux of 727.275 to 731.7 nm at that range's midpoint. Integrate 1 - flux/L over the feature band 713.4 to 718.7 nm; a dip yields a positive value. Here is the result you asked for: -0.31 nm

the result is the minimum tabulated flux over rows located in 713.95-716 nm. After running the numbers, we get 42.19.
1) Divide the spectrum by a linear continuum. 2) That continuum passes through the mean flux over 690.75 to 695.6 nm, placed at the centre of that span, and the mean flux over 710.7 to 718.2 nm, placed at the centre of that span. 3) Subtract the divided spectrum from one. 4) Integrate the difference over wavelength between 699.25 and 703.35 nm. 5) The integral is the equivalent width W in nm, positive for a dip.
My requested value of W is 0.14 nm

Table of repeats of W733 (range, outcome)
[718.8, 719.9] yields 43.6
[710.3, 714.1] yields 42.8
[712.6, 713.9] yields 42.6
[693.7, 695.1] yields 45.7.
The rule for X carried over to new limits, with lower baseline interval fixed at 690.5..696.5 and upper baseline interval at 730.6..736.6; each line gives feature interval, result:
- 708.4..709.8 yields 0.02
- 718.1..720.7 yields -0.09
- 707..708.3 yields 0.06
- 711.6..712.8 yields 0.02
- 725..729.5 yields 0.09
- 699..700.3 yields 0.04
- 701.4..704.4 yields 0.03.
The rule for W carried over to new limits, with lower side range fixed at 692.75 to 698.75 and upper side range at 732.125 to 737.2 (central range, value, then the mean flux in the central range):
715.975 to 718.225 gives -0.09 nm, 43.7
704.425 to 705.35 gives -0.02 nm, 43.8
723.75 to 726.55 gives -0.11 nm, 43.1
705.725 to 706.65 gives 0.03 nm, 41.1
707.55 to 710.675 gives 0.06 nm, 41.6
